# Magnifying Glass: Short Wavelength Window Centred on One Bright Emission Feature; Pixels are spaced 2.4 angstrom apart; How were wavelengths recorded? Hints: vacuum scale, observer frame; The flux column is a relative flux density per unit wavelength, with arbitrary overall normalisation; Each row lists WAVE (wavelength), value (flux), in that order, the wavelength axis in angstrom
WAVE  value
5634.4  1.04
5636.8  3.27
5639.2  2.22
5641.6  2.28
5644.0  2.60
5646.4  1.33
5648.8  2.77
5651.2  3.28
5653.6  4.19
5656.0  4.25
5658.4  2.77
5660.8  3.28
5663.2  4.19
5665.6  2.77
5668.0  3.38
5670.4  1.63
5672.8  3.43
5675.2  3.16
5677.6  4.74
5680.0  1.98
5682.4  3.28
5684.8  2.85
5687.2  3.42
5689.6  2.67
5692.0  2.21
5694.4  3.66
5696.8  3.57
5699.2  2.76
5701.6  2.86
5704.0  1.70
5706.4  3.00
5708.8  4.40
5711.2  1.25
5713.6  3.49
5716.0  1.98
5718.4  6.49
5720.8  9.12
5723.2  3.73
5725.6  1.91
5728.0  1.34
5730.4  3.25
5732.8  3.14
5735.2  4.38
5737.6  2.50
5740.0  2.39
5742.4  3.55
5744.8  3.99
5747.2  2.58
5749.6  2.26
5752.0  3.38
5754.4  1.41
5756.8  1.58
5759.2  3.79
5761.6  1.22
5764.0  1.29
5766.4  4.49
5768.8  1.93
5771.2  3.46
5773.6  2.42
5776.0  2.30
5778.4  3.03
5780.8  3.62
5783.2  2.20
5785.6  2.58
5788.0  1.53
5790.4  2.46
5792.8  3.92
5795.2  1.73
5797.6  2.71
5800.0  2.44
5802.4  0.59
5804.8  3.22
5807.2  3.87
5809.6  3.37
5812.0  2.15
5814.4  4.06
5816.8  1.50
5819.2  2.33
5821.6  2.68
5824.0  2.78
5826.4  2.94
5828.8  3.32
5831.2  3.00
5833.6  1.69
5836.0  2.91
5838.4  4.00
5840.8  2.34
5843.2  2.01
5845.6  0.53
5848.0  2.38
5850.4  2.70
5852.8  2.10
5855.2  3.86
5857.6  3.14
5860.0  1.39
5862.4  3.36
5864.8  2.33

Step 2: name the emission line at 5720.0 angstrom H-beta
